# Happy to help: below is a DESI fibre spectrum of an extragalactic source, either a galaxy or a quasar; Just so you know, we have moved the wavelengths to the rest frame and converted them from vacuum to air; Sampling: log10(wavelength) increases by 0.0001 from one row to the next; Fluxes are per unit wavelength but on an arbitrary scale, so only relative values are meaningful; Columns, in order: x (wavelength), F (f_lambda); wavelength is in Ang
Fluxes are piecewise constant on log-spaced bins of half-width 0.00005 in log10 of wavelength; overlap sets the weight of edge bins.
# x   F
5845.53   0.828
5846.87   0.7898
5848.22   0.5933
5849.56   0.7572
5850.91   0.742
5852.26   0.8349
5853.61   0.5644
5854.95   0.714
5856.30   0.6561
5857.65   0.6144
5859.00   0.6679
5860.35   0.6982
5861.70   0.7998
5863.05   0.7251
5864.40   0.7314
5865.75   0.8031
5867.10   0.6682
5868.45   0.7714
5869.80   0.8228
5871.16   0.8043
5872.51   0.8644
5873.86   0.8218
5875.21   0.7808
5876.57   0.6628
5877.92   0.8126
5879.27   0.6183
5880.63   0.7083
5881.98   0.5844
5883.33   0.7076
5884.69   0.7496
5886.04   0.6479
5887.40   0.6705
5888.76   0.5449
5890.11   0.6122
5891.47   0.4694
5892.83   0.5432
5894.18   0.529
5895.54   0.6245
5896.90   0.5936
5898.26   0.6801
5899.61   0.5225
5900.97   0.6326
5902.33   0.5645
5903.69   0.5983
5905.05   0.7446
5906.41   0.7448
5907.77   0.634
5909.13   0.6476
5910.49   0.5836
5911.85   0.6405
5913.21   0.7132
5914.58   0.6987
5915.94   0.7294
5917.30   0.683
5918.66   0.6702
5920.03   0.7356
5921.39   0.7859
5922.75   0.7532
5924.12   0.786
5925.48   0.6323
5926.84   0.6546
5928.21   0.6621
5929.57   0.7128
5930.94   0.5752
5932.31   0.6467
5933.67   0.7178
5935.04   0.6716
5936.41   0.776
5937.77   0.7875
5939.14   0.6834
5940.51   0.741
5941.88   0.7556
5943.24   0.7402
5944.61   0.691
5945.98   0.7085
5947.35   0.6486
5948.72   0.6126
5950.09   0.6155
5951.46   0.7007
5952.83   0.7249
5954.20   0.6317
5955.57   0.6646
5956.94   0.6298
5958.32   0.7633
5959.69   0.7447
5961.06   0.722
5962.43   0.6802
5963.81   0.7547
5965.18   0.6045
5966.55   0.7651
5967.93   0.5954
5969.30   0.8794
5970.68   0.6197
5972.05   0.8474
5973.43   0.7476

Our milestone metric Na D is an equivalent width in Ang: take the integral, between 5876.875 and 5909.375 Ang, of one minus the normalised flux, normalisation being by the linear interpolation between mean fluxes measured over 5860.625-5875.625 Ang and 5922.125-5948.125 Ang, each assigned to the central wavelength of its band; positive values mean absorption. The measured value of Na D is 5.1 Ang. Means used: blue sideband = 0.779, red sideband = 0.702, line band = 0.633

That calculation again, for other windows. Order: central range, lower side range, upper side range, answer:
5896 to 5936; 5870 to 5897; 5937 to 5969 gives 0.8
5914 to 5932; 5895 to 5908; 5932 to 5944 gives -0.2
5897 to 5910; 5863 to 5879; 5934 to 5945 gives 2.0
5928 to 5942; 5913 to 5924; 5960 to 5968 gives 0.2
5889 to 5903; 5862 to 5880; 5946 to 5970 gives 3.1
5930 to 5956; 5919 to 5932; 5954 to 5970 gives 0.4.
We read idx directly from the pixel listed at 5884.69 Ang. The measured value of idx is 0.7496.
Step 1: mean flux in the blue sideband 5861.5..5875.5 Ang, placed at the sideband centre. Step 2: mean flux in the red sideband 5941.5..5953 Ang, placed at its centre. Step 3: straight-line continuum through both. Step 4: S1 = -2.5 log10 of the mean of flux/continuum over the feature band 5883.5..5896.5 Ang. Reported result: 0.24 mag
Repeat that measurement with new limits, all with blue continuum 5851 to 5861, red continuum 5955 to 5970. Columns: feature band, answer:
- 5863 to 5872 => -0.12 mag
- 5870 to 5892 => -0.01 mag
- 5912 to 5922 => -0.02 mag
